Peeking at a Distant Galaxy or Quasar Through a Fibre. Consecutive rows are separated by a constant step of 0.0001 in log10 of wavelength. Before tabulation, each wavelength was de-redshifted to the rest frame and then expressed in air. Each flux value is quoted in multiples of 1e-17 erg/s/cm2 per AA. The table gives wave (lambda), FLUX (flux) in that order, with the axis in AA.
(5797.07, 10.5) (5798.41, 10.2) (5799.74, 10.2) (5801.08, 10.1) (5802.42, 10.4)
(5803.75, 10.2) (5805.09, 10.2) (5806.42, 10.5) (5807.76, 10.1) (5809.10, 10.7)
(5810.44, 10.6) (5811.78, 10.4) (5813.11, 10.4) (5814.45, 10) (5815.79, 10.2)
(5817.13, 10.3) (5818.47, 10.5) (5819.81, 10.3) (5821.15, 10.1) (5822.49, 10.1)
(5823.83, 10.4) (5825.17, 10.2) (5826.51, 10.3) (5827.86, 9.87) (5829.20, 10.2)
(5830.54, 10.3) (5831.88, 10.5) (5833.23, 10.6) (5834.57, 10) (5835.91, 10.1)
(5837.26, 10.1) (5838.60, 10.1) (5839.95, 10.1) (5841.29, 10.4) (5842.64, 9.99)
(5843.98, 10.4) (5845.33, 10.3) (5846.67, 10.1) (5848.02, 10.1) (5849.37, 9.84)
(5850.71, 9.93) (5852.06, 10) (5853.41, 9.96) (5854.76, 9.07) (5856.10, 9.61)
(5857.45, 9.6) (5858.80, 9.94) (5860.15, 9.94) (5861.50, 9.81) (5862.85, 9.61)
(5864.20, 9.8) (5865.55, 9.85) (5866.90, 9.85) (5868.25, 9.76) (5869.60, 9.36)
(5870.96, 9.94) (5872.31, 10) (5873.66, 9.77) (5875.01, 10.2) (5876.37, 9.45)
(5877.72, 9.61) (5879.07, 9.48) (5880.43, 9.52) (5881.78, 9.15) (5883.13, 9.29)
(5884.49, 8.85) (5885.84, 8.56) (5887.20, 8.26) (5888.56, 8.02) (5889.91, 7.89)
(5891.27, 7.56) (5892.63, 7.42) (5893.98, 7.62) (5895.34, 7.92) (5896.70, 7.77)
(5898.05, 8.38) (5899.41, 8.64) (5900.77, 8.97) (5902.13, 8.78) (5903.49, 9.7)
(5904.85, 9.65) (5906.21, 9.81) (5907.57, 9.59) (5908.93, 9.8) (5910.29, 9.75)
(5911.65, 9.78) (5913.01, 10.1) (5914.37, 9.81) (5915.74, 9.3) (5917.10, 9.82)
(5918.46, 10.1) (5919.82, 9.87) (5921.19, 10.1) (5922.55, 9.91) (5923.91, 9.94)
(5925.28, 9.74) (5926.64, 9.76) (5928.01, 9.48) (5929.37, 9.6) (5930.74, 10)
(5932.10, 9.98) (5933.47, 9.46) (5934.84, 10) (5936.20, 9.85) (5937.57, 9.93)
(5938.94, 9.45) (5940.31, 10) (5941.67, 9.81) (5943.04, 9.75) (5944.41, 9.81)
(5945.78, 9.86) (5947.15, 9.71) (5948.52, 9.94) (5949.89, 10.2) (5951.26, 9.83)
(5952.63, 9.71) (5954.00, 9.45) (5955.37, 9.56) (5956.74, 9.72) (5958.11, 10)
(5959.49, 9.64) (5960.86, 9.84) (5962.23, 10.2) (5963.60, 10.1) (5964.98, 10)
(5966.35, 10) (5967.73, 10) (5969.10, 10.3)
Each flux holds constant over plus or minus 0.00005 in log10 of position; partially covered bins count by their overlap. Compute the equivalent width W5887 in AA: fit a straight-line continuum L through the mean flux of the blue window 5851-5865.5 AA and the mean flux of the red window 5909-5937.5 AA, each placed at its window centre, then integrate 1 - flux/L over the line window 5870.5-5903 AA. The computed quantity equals 3.3 AA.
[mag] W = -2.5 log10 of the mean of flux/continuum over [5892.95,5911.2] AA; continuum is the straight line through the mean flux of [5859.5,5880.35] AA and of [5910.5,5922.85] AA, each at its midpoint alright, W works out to 0.10 mag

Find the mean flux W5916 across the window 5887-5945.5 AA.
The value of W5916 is 9.34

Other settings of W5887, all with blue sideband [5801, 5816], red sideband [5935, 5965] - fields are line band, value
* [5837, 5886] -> 1.8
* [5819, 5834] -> 0.0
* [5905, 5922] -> 0.3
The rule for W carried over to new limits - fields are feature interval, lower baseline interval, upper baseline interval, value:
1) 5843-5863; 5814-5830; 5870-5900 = -0.043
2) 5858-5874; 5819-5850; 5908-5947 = 0.029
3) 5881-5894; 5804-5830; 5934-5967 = 0.207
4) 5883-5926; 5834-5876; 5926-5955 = 0.087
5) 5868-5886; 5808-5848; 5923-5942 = 0.058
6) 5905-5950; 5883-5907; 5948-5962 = -0.071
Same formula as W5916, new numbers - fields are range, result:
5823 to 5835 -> 10.3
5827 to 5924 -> 9.54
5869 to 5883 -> 9.64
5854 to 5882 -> 9.69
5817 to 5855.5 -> 10.1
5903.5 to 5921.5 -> 9.79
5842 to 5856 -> 9.96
